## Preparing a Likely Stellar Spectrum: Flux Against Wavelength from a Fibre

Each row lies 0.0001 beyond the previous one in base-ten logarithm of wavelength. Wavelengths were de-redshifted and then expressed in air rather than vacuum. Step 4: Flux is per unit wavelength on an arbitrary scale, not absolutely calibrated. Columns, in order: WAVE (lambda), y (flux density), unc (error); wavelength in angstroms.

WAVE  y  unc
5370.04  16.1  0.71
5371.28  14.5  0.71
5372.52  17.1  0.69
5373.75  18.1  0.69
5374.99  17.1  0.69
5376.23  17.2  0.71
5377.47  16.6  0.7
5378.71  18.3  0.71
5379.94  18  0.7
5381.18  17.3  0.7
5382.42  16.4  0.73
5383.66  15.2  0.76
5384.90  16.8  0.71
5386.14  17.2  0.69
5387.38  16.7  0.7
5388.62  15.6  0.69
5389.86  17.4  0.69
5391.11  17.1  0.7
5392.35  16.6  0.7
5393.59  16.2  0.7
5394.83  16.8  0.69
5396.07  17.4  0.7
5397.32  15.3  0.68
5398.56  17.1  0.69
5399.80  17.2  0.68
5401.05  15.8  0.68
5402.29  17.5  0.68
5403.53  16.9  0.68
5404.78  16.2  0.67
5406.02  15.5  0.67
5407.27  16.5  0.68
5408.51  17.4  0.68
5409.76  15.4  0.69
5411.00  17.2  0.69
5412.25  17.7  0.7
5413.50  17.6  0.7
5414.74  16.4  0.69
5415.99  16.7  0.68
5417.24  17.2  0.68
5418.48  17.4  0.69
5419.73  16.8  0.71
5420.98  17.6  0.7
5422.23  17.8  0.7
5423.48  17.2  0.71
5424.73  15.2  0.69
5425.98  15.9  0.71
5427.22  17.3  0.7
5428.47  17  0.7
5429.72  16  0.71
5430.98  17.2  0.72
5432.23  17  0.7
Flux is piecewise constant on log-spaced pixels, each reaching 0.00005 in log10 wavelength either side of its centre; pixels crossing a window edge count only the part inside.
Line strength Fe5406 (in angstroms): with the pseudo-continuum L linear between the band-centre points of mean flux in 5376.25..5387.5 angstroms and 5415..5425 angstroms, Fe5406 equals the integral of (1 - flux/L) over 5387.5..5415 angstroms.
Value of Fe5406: 0.5 angstroms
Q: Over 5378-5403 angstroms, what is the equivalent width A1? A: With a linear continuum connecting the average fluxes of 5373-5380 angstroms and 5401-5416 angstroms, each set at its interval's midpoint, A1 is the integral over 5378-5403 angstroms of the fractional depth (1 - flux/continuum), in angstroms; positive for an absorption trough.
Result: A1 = 0.5 angstroms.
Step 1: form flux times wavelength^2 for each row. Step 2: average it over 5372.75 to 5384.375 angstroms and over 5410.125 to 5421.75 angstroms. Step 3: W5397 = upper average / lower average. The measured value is 1.0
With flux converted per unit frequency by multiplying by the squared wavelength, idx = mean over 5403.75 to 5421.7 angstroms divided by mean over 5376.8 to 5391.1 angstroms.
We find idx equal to 1.01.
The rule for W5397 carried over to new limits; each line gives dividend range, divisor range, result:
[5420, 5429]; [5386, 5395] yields 1.02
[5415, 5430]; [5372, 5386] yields 1.00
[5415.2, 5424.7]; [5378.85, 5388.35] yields 1.03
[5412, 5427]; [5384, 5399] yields 1.03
